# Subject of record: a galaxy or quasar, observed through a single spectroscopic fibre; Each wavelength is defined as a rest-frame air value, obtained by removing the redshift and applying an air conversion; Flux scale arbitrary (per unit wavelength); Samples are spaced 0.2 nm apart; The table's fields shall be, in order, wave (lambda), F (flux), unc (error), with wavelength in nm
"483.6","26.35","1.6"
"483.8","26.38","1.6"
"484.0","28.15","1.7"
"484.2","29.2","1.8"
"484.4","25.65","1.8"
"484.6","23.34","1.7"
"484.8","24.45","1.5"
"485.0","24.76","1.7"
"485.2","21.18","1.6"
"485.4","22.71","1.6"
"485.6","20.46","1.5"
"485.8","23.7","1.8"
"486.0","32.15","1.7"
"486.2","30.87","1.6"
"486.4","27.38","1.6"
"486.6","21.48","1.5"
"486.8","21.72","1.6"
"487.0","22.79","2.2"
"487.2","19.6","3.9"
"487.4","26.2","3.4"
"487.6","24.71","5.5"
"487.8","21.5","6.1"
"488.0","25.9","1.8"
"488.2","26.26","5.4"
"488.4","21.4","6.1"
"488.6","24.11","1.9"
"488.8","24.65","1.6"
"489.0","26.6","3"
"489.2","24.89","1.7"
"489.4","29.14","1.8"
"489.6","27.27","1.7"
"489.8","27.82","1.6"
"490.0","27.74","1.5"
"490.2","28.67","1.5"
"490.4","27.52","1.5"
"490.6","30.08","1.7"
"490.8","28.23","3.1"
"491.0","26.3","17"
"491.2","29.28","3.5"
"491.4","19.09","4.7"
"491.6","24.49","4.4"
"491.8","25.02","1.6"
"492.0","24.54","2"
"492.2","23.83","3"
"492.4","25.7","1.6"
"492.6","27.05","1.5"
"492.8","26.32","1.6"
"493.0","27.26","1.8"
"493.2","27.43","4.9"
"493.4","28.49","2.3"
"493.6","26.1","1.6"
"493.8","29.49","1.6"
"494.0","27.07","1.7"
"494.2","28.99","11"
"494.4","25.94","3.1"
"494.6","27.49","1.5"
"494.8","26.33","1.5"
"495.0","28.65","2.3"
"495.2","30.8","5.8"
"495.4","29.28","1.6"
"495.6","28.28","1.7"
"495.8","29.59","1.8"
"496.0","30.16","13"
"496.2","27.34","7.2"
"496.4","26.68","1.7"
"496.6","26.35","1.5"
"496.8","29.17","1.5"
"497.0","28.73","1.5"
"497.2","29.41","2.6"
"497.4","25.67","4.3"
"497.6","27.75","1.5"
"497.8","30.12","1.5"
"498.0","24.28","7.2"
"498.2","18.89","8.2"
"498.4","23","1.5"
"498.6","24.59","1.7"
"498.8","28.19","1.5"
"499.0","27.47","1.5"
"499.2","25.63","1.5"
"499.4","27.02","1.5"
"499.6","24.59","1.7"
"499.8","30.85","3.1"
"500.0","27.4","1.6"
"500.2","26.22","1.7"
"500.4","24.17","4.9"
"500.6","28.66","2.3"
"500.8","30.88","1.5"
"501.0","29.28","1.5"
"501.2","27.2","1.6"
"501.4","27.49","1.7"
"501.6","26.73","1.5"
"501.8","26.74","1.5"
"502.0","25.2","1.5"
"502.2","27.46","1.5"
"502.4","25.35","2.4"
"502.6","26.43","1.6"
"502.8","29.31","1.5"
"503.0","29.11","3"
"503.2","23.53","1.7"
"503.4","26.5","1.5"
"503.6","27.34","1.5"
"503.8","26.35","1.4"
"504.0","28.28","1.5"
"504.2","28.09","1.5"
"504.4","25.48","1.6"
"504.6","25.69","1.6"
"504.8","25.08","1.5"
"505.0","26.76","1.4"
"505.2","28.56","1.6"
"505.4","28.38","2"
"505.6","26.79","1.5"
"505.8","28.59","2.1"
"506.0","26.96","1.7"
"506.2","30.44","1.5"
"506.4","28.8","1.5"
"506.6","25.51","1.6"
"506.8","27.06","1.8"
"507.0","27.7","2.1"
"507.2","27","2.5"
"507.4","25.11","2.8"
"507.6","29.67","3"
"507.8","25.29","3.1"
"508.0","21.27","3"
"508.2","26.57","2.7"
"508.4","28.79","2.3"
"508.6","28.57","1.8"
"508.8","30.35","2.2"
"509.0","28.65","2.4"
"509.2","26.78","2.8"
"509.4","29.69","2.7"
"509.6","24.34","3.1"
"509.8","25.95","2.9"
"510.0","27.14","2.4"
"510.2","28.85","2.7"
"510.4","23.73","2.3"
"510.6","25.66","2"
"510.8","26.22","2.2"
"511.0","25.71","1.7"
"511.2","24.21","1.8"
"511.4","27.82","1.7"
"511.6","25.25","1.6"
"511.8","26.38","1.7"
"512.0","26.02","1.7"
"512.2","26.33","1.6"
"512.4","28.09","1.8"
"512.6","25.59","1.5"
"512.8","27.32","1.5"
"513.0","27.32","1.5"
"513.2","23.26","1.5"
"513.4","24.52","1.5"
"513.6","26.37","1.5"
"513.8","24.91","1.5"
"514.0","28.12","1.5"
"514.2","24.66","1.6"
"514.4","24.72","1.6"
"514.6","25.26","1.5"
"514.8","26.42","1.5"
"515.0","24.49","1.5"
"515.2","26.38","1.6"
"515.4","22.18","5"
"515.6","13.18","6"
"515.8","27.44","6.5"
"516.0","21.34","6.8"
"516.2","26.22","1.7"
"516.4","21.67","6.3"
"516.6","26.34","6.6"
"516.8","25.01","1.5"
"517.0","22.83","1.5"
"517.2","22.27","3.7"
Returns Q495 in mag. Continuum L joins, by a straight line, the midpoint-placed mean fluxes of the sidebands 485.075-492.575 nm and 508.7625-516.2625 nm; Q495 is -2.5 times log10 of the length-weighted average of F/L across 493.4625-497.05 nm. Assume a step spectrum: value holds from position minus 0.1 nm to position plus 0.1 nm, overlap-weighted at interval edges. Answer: -0.11 mag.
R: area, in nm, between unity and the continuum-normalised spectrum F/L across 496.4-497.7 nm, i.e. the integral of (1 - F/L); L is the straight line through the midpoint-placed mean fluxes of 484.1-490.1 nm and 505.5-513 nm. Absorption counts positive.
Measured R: -0.10 nm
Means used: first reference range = 25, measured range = 27.8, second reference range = 26.9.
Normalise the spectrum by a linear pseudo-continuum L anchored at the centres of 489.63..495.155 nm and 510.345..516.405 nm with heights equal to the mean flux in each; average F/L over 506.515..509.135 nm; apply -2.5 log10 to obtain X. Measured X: -0.06 mag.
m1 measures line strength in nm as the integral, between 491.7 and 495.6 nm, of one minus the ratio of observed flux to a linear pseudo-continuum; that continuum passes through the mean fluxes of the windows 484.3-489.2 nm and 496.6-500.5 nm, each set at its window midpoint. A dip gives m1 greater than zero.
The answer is -0.241 nm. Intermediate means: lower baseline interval 24.3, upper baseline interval 26.5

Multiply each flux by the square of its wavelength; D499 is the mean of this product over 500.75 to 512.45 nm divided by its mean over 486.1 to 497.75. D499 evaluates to 1.08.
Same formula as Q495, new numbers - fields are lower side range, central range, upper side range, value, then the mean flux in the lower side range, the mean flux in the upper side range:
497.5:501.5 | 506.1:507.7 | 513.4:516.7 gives -0.085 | 26.7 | 24.4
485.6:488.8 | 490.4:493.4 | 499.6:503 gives -0.029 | 24.5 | 27.4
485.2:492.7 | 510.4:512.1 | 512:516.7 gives -0.035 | 25.4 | 24.9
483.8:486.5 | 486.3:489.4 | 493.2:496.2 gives 0.100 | 25.7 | 28.3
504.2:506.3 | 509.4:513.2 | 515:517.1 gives -0.049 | 27.3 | 23.3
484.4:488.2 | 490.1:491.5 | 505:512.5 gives -0.093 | 24.3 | 27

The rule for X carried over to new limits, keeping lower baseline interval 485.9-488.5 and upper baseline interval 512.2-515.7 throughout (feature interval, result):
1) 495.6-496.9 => -0.140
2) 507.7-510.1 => -0.087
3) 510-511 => -0.055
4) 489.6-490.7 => -0.143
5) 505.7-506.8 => -0.128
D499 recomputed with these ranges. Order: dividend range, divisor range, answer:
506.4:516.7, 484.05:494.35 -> 1.10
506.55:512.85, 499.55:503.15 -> 1.01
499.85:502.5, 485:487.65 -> 1.19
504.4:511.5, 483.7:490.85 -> 1.15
